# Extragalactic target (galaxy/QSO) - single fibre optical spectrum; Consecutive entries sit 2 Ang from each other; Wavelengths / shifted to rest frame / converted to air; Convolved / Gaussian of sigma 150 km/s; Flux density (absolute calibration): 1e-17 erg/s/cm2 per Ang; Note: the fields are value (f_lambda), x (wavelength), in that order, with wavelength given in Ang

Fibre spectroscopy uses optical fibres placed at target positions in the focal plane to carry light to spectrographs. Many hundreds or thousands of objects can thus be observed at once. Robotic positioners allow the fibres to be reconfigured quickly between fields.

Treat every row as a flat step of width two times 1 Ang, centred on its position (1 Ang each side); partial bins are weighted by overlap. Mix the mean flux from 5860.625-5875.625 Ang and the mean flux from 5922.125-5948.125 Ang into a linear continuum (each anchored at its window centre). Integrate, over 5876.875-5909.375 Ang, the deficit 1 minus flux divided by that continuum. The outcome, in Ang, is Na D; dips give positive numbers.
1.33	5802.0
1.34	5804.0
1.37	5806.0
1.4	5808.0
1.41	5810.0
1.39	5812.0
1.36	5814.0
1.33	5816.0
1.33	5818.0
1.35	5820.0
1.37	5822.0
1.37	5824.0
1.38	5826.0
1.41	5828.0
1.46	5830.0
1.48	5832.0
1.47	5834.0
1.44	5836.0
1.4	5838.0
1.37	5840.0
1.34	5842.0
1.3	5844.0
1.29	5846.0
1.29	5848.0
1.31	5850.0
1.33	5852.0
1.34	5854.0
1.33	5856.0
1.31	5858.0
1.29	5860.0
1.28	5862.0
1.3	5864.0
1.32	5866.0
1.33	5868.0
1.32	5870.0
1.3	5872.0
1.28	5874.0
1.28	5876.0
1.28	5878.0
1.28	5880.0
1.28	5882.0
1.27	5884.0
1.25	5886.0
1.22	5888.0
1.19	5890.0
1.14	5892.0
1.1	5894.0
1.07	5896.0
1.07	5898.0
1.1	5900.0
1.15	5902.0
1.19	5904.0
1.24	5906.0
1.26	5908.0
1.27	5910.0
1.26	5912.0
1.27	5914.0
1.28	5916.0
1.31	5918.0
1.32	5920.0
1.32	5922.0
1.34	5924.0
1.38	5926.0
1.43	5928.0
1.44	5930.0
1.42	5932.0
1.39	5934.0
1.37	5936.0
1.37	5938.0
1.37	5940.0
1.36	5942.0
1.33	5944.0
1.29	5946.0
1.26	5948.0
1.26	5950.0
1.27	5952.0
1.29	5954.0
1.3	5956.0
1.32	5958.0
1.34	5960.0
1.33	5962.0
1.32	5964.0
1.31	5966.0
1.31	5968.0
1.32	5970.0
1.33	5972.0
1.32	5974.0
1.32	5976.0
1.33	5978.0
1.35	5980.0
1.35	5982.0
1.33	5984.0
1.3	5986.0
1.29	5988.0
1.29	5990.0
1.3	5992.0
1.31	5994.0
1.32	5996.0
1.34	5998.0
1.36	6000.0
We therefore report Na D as 3.2 Ang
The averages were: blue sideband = 1.3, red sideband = 1.37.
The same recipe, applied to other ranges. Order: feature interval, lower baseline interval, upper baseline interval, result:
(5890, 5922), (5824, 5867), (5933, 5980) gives 3.2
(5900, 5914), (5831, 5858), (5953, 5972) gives 1.2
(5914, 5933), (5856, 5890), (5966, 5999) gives -0.8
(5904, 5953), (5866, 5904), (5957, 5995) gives -2.1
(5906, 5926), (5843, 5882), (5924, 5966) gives 0.5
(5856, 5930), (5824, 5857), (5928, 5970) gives 5.0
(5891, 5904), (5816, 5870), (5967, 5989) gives 2.2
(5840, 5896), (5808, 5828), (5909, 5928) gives 2.7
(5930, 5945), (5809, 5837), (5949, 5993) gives -0.5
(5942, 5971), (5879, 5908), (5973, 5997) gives -0.7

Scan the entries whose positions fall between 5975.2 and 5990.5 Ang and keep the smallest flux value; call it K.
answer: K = 1.29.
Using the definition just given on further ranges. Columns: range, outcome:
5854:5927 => 1.07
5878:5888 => 1.22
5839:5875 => 1.28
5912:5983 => 1.26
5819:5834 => 1.35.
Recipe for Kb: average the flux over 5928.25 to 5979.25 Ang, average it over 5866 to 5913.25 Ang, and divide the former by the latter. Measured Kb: 1.09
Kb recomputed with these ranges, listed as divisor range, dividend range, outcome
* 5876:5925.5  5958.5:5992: 1.07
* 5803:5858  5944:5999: 0.96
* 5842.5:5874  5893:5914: 0.90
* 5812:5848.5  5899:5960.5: 0.95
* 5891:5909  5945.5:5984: 1.14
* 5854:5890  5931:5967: 1.03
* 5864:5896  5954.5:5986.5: 1.06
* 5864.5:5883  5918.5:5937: 1.06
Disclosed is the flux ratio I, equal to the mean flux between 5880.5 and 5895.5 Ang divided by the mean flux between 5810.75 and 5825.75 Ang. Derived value 0.89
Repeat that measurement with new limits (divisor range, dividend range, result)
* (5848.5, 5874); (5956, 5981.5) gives 1.01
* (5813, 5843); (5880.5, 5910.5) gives 0.85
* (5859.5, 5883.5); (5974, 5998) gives 1.02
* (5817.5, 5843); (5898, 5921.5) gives 0.88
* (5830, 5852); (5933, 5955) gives 0.97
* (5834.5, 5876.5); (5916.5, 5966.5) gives 1.01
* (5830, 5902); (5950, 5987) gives 1.03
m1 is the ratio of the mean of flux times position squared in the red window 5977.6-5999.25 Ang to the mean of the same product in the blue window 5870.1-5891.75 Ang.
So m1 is 1.08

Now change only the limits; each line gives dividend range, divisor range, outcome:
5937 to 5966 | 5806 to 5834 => 0.99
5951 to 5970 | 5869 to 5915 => 1.10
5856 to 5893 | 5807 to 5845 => 0.93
